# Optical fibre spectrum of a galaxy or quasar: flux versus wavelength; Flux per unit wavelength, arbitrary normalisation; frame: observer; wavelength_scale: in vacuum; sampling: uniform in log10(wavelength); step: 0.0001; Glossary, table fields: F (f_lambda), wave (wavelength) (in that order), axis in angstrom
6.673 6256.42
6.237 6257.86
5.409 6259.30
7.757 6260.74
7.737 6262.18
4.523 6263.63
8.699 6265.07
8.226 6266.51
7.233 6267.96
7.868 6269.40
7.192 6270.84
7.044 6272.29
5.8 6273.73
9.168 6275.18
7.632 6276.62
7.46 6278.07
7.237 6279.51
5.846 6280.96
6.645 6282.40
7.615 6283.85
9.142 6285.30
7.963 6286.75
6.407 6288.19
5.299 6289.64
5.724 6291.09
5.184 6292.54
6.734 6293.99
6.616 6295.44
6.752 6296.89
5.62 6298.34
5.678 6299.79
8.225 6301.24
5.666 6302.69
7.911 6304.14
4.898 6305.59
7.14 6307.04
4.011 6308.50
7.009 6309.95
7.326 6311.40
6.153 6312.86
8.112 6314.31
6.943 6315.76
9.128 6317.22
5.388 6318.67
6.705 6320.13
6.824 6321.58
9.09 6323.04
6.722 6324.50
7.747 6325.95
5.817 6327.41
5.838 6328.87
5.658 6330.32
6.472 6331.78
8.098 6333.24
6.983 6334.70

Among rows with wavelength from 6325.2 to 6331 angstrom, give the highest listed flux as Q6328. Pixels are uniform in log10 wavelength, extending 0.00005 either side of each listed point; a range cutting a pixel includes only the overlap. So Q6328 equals 7.747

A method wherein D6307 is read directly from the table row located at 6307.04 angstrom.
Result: 7.14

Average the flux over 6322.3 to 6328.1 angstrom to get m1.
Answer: 7.35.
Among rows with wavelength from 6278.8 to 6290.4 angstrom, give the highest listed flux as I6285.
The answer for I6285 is 9.142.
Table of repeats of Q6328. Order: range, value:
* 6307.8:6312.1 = 7.326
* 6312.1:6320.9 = 9.128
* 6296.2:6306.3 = 8.225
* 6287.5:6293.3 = 6.407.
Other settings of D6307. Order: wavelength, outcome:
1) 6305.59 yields 4.898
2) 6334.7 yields 6.983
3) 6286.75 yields 7.963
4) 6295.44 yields 6.616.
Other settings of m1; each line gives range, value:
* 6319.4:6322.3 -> 6.77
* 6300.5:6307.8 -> 6.76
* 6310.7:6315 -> 7.18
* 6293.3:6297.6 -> 6.7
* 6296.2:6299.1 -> 6.17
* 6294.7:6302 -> 6.58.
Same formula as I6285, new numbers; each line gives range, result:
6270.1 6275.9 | 9.168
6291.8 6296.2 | 6.734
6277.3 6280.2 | 7.46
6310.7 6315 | 8.112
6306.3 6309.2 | 7.14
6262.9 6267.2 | 8.699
